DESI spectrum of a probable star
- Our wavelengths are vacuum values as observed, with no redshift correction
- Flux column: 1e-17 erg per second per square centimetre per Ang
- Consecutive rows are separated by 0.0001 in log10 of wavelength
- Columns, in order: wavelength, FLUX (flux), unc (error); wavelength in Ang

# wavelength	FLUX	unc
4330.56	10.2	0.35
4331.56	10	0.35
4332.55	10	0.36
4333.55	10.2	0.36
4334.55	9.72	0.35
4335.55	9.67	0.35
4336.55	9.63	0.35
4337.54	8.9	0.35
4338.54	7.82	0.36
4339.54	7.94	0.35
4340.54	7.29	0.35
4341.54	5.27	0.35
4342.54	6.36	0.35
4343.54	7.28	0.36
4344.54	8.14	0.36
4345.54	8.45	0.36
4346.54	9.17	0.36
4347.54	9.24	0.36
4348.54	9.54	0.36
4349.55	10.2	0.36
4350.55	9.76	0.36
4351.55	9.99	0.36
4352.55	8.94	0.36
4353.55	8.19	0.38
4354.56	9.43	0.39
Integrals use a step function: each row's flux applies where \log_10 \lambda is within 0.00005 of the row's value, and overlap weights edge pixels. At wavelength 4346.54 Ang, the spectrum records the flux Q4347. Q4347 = 9.17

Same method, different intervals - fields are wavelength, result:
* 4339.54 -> 7.94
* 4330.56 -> 10.2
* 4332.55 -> 10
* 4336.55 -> 9.63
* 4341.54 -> 5.27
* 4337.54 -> 8.9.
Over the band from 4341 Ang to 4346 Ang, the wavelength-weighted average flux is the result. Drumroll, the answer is 7.09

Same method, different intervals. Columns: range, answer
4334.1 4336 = 9.69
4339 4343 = 6.73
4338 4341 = 7.7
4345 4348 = 8.94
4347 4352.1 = 9.73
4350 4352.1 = 9.89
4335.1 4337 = 9.64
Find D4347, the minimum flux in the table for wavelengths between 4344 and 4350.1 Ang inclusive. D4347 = 8.14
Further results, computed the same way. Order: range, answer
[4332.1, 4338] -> 8.9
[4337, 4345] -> 5.27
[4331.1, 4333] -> 10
